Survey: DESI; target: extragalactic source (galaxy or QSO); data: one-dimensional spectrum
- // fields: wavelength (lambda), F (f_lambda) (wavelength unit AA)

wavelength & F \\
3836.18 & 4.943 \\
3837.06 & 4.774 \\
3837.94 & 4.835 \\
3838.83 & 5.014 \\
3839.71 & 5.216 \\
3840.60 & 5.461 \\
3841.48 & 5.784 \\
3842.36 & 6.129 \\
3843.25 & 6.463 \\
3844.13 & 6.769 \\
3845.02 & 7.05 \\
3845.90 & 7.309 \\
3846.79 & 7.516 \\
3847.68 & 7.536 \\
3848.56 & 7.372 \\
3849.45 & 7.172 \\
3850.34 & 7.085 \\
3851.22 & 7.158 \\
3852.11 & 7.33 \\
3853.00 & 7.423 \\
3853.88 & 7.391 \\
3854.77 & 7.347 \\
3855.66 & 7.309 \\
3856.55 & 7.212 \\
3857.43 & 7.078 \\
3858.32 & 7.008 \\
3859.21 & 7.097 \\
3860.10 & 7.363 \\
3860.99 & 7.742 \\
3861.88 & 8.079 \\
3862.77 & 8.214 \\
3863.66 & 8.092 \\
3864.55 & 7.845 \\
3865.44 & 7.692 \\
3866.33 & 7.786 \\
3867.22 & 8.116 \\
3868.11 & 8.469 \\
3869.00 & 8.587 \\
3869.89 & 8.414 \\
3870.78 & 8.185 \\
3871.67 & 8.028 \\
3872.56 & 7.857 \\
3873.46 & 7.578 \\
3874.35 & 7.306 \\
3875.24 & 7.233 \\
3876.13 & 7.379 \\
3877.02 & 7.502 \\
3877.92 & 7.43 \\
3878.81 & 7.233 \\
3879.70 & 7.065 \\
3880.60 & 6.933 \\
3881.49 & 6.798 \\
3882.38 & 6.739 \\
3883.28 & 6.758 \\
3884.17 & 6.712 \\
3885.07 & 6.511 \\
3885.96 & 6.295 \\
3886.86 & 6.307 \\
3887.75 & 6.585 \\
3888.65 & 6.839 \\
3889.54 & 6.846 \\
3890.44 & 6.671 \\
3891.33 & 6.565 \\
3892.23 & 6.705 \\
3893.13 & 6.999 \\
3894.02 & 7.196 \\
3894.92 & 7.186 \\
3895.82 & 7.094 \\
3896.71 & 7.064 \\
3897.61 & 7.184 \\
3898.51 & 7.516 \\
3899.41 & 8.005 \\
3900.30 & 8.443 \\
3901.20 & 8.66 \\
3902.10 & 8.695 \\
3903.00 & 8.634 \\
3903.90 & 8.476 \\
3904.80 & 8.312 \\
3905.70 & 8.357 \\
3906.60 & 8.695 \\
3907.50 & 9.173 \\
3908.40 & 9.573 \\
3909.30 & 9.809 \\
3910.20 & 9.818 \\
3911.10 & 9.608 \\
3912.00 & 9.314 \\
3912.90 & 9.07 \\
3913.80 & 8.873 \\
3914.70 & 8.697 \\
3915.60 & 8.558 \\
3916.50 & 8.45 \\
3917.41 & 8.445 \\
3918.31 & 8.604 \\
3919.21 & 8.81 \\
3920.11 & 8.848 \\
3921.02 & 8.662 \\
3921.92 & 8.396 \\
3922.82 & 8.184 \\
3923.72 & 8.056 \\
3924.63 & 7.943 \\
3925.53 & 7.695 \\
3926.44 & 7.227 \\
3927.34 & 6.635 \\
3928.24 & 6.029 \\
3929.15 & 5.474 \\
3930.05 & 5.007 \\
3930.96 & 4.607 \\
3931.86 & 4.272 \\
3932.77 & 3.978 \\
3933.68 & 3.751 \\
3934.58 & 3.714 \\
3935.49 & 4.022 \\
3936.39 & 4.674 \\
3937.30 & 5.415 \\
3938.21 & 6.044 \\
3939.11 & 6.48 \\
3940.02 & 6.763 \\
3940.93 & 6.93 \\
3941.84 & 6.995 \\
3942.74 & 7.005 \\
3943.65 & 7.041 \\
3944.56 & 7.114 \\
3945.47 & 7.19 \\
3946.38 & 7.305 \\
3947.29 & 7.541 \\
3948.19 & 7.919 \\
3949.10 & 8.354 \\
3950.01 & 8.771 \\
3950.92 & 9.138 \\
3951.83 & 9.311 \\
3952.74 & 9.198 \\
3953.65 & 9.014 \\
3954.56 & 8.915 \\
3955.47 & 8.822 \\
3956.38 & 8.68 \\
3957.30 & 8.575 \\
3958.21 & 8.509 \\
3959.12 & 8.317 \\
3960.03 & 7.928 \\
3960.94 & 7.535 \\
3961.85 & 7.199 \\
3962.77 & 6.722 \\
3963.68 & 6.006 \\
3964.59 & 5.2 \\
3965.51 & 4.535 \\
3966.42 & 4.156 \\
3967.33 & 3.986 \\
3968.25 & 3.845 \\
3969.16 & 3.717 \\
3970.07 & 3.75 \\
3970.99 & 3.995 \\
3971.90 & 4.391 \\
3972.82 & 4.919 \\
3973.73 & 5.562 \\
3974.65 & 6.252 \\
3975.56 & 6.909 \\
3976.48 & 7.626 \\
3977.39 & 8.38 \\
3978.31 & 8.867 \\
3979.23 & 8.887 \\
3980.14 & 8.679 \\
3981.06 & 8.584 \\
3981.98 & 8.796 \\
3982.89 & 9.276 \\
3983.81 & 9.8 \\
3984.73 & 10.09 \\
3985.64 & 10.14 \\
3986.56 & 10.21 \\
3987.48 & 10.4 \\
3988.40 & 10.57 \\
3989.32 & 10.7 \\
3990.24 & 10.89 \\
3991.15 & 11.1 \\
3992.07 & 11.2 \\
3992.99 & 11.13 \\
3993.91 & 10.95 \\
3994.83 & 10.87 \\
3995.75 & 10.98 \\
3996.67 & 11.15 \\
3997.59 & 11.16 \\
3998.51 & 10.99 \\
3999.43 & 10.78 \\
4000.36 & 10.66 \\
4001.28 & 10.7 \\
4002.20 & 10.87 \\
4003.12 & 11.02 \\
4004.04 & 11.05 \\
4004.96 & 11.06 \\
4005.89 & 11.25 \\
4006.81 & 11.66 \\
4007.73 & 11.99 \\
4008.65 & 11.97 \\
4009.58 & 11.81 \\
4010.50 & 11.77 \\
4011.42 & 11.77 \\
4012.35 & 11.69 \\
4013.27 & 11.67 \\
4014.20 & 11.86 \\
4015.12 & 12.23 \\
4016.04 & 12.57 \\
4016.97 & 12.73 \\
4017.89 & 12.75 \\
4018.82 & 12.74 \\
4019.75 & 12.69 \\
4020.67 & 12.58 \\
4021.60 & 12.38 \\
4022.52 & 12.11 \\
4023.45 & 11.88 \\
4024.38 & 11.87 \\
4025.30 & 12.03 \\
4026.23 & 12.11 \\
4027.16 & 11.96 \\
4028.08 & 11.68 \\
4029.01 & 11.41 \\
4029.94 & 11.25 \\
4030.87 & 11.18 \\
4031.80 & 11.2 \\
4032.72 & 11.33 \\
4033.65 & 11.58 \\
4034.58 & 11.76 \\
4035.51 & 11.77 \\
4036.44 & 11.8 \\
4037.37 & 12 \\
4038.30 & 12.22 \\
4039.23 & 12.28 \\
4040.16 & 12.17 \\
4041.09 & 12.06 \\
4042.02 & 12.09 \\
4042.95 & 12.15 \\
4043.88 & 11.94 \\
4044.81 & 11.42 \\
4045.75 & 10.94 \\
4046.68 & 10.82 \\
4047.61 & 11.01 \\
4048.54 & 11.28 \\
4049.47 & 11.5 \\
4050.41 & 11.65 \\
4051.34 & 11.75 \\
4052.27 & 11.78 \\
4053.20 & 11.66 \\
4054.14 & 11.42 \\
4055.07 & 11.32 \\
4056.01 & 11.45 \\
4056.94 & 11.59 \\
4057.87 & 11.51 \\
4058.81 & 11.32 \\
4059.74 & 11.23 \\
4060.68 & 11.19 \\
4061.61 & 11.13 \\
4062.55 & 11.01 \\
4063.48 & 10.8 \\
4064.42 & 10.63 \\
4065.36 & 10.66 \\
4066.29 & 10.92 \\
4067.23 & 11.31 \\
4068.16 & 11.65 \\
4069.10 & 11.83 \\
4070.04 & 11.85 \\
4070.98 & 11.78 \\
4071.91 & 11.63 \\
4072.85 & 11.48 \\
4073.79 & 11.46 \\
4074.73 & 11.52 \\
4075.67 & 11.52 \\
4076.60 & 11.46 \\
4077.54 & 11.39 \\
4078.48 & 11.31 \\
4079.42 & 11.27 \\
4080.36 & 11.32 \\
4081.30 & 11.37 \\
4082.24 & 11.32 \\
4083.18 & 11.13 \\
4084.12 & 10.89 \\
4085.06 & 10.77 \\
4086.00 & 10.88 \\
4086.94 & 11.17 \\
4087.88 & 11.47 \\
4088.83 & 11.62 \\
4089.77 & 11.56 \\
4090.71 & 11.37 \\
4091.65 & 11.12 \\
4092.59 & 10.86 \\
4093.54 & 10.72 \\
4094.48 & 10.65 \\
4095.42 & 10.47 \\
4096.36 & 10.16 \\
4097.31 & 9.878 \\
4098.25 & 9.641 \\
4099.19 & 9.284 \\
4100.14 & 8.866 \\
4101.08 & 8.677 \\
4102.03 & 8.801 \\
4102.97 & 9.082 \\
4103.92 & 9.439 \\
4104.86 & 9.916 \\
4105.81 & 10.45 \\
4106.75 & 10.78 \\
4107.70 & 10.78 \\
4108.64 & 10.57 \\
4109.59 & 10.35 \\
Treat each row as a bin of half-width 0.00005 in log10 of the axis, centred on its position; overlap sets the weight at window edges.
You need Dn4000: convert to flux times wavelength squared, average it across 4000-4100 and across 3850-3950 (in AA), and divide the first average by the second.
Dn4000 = 1.67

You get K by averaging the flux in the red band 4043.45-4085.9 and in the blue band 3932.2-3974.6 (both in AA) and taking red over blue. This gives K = 1.75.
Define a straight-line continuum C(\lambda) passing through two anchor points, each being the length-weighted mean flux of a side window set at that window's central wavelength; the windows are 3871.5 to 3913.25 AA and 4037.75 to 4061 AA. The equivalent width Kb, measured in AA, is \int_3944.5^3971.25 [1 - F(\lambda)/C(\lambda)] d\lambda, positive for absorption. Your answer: 6.4 AA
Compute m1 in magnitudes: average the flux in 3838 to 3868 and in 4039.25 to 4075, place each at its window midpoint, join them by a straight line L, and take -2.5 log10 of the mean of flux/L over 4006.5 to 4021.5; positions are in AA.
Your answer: -0.16 mag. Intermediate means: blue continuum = 7.11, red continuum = 11.5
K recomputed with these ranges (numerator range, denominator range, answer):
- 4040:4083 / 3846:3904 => 1.54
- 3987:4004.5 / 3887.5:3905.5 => 1.45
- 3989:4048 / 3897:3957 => 1.52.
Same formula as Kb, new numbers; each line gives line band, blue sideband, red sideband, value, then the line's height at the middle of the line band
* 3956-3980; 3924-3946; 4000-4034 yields 5.5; 8.28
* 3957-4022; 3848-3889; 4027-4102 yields 2.8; 9.76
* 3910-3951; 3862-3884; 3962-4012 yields 5.5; 8.3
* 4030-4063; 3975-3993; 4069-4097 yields -2.9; 10.6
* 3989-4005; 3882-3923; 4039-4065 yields -1.2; 10.2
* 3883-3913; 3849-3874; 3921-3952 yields -2.8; 7.16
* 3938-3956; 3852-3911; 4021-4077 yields 2.7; 9.17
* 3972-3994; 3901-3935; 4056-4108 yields -0.1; 8.99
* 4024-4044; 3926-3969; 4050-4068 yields -3.1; 10.2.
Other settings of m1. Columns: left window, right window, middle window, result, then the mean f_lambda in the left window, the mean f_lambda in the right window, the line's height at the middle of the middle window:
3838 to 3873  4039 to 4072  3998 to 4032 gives -0.11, 7.27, 11.5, 10.6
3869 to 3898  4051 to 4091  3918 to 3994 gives 0.19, 7.12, 11.3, 8.75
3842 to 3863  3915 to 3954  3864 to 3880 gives -0.08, 7.25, 7.06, 7.2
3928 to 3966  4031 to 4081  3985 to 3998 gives -0.23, 6.81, 11.5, 8.72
